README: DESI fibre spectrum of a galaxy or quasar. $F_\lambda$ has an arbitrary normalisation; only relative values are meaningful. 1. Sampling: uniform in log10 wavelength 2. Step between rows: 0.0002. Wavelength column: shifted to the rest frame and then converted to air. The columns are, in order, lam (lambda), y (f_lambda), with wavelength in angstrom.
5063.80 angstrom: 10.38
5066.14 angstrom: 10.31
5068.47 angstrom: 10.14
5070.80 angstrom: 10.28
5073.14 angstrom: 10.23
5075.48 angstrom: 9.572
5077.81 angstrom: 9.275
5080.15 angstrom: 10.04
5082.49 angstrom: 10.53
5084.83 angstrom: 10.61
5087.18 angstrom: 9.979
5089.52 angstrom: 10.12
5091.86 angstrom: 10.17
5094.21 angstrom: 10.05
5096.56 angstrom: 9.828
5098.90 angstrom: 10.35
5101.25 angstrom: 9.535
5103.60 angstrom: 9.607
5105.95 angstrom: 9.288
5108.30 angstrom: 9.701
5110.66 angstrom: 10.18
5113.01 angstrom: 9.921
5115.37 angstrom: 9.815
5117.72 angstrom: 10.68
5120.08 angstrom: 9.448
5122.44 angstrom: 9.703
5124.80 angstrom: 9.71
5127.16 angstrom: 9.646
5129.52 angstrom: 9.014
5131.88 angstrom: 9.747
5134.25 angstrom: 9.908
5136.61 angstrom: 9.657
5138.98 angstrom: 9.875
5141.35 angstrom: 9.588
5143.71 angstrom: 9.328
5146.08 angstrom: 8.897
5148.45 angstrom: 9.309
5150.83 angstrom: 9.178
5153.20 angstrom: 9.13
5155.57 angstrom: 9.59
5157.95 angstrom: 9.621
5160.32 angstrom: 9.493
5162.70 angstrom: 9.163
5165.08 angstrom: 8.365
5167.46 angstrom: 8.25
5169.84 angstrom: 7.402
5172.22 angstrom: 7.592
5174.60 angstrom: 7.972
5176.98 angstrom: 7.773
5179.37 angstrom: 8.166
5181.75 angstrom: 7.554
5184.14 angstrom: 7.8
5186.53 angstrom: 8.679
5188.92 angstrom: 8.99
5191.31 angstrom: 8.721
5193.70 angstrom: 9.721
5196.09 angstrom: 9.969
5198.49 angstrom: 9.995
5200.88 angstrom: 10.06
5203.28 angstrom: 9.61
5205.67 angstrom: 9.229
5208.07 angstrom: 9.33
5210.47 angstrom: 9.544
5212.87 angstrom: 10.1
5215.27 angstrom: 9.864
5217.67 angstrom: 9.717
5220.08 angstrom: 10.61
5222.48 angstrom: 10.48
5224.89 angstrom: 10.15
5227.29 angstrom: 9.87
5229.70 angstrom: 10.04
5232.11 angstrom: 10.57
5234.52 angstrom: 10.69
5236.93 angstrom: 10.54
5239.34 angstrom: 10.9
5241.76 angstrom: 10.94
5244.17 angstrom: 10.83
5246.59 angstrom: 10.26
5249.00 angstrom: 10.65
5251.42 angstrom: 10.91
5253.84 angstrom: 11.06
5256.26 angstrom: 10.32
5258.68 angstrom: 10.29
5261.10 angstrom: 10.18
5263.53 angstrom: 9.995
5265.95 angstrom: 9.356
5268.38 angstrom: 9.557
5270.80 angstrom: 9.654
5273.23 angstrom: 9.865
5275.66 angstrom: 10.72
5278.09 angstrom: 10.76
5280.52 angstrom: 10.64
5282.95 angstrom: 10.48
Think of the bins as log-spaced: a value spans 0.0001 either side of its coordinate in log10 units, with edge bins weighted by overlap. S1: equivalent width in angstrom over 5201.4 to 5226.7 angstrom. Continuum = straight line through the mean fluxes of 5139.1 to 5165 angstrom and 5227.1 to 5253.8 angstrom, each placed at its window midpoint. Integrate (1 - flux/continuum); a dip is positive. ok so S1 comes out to 0.9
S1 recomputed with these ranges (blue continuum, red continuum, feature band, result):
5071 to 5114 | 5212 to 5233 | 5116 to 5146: 1.0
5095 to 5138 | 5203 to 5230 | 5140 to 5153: 0.7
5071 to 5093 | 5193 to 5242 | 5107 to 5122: 0.2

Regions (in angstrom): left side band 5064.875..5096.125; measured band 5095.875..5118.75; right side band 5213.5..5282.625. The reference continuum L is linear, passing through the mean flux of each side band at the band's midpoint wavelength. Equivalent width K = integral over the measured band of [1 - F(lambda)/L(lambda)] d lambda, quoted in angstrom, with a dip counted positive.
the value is 0.55 angstrom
